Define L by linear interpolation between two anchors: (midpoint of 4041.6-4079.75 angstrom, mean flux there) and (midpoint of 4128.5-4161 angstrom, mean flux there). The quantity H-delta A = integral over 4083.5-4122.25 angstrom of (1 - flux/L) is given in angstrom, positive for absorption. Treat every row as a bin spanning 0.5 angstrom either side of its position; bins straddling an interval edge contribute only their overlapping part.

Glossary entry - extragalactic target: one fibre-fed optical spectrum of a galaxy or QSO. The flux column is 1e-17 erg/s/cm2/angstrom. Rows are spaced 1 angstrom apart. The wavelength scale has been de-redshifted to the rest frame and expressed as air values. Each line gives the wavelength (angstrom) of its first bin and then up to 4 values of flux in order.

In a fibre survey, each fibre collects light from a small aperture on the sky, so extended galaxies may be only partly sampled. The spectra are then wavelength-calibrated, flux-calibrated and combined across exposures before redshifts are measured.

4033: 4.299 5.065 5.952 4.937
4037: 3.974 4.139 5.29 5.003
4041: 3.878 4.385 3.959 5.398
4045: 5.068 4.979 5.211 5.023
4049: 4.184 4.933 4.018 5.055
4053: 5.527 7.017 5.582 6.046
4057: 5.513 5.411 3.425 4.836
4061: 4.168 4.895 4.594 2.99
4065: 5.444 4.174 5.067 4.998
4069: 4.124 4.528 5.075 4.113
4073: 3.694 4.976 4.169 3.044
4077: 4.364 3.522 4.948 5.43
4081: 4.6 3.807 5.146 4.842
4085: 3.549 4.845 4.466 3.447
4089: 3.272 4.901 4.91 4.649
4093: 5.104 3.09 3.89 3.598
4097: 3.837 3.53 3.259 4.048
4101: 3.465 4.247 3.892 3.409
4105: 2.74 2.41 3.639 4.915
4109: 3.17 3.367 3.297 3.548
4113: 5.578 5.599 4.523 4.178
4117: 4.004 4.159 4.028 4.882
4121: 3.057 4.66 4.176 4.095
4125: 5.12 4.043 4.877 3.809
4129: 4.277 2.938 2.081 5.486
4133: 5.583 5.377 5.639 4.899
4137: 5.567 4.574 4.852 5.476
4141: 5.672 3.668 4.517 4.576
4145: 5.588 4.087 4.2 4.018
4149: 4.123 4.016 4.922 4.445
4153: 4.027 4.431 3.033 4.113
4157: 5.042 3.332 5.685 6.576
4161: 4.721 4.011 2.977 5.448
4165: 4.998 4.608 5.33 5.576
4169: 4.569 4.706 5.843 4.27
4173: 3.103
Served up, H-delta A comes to 5.4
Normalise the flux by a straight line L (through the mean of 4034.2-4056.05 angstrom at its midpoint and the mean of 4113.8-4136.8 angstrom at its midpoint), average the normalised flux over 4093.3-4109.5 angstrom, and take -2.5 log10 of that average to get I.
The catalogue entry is 0.26 mag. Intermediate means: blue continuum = 4.96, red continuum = 4.41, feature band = 3.59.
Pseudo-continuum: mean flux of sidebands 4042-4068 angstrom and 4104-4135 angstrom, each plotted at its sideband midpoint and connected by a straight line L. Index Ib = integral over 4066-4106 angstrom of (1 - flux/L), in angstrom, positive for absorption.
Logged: 3.4 angstrom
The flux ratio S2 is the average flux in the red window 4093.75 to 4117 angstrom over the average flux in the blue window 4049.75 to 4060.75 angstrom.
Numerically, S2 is 0.73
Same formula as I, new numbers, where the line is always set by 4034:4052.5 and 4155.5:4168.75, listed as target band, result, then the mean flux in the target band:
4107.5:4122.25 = 0.14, 4.19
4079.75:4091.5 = 0.08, 4.41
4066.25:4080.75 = 0.08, 4.43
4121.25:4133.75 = 0.13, 4.26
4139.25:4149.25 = 0.04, 4.61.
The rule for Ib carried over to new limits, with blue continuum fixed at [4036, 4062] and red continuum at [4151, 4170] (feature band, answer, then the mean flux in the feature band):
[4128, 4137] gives 0.3 angstrom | 4.55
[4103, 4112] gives 2.5 angstrom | 3.41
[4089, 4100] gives 1.7 angstrom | 4.04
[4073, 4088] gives 1.4 angstrom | 4.35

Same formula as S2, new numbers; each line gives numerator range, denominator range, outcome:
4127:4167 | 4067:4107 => 1.11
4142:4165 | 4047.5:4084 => 0.95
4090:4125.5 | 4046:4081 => 0.85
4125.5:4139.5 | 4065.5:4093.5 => 1.03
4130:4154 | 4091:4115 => 1.19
